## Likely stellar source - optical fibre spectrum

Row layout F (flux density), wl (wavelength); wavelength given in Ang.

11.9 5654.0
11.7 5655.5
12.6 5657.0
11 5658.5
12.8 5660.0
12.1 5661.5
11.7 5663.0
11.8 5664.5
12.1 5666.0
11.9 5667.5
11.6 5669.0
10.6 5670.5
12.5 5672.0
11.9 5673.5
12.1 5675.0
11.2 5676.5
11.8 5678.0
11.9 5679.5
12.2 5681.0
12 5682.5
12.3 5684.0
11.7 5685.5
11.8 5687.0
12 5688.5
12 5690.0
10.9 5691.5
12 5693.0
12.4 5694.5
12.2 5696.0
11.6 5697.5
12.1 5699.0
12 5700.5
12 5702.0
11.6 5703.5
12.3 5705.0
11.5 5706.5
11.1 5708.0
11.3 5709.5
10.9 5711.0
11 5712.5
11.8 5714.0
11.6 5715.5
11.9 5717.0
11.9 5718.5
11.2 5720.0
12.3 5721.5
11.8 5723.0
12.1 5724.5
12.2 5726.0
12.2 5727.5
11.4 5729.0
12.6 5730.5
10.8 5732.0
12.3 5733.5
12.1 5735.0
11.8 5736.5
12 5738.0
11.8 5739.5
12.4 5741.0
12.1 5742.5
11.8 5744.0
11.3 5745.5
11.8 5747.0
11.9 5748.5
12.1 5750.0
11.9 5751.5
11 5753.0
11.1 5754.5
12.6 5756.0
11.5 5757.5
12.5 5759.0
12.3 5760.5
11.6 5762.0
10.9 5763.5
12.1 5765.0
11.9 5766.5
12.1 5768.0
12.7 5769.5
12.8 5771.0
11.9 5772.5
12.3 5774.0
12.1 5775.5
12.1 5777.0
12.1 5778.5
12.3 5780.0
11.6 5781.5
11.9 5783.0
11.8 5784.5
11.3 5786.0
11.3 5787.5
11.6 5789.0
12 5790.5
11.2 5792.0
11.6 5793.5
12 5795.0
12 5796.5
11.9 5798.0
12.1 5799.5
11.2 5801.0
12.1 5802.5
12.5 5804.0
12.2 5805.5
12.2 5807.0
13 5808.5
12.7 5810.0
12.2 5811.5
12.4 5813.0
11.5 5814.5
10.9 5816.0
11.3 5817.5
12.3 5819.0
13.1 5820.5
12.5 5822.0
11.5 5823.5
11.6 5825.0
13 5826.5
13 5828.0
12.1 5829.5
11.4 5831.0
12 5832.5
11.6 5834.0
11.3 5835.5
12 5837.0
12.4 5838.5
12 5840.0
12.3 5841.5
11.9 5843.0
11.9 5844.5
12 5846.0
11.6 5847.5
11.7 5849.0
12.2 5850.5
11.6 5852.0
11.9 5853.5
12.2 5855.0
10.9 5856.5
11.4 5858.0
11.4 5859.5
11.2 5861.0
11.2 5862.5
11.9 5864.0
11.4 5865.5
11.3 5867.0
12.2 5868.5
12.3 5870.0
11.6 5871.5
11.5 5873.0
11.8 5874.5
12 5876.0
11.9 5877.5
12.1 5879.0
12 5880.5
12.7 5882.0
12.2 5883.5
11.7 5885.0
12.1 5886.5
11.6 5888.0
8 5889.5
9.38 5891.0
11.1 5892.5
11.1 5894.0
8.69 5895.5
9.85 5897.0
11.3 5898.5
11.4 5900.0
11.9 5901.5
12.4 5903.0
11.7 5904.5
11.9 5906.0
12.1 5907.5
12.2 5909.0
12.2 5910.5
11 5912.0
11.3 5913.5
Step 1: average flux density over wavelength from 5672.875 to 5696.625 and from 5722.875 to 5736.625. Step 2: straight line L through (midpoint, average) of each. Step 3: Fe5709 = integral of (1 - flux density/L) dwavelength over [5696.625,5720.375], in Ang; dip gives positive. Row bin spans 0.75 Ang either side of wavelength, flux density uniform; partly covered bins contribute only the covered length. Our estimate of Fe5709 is 0.6 Ang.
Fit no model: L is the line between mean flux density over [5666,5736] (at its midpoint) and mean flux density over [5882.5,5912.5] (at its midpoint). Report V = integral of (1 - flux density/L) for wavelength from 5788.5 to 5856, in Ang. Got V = -3.3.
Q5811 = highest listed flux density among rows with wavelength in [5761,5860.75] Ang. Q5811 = 13.1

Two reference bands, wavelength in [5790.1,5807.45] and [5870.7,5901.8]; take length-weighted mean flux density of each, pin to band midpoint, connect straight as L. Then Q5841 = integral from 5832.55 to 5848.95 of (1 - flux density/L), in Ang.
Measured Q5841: -0.4 Ang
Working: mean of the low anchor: 11.9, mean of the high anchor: 11.2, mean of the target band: 11.9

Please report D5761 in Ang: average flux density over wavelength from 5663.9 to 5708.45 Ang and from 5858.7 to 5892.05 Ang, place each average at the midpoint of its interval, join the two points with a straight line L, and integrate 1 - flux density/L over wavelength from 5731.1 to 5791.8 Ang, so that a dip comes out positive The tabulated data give -0.88 Ang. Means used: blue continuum 11.8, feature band 11.9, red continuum 11.5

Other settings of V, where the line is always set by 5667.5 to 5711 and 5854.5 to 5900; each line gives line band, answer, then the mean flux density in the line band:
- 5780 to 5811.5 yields -1.1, 11.9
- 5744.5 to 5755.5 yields 0.0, 11.6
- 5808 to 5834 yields -1.5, 12.1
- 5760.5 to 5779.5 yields -0.8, 12.1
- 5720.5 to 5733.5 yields -0.3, 11.9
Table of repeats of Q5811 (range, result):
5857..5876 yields 12.3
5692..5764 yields 12.6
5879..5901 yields 12.7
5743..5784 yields 12.8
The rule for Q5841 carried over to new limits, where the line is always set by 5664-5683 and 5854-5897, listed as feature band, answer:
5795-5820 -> -1.14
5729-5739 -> -0.18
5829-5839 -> -0.31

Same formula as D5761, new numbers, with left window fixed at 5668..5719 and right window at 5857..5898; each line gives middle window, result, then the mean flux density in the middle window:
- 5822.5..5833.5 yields -0.6 Ang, 12.1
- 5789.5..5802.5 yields -0.3 Ang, 11.8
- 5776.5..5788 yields -0.3 Ang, 11.8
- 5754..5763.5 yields -0.2 Ang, 11.9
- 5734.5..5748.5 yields -0.3 Ang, 11.9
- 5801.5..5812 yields -0.8 Ang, 12.4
